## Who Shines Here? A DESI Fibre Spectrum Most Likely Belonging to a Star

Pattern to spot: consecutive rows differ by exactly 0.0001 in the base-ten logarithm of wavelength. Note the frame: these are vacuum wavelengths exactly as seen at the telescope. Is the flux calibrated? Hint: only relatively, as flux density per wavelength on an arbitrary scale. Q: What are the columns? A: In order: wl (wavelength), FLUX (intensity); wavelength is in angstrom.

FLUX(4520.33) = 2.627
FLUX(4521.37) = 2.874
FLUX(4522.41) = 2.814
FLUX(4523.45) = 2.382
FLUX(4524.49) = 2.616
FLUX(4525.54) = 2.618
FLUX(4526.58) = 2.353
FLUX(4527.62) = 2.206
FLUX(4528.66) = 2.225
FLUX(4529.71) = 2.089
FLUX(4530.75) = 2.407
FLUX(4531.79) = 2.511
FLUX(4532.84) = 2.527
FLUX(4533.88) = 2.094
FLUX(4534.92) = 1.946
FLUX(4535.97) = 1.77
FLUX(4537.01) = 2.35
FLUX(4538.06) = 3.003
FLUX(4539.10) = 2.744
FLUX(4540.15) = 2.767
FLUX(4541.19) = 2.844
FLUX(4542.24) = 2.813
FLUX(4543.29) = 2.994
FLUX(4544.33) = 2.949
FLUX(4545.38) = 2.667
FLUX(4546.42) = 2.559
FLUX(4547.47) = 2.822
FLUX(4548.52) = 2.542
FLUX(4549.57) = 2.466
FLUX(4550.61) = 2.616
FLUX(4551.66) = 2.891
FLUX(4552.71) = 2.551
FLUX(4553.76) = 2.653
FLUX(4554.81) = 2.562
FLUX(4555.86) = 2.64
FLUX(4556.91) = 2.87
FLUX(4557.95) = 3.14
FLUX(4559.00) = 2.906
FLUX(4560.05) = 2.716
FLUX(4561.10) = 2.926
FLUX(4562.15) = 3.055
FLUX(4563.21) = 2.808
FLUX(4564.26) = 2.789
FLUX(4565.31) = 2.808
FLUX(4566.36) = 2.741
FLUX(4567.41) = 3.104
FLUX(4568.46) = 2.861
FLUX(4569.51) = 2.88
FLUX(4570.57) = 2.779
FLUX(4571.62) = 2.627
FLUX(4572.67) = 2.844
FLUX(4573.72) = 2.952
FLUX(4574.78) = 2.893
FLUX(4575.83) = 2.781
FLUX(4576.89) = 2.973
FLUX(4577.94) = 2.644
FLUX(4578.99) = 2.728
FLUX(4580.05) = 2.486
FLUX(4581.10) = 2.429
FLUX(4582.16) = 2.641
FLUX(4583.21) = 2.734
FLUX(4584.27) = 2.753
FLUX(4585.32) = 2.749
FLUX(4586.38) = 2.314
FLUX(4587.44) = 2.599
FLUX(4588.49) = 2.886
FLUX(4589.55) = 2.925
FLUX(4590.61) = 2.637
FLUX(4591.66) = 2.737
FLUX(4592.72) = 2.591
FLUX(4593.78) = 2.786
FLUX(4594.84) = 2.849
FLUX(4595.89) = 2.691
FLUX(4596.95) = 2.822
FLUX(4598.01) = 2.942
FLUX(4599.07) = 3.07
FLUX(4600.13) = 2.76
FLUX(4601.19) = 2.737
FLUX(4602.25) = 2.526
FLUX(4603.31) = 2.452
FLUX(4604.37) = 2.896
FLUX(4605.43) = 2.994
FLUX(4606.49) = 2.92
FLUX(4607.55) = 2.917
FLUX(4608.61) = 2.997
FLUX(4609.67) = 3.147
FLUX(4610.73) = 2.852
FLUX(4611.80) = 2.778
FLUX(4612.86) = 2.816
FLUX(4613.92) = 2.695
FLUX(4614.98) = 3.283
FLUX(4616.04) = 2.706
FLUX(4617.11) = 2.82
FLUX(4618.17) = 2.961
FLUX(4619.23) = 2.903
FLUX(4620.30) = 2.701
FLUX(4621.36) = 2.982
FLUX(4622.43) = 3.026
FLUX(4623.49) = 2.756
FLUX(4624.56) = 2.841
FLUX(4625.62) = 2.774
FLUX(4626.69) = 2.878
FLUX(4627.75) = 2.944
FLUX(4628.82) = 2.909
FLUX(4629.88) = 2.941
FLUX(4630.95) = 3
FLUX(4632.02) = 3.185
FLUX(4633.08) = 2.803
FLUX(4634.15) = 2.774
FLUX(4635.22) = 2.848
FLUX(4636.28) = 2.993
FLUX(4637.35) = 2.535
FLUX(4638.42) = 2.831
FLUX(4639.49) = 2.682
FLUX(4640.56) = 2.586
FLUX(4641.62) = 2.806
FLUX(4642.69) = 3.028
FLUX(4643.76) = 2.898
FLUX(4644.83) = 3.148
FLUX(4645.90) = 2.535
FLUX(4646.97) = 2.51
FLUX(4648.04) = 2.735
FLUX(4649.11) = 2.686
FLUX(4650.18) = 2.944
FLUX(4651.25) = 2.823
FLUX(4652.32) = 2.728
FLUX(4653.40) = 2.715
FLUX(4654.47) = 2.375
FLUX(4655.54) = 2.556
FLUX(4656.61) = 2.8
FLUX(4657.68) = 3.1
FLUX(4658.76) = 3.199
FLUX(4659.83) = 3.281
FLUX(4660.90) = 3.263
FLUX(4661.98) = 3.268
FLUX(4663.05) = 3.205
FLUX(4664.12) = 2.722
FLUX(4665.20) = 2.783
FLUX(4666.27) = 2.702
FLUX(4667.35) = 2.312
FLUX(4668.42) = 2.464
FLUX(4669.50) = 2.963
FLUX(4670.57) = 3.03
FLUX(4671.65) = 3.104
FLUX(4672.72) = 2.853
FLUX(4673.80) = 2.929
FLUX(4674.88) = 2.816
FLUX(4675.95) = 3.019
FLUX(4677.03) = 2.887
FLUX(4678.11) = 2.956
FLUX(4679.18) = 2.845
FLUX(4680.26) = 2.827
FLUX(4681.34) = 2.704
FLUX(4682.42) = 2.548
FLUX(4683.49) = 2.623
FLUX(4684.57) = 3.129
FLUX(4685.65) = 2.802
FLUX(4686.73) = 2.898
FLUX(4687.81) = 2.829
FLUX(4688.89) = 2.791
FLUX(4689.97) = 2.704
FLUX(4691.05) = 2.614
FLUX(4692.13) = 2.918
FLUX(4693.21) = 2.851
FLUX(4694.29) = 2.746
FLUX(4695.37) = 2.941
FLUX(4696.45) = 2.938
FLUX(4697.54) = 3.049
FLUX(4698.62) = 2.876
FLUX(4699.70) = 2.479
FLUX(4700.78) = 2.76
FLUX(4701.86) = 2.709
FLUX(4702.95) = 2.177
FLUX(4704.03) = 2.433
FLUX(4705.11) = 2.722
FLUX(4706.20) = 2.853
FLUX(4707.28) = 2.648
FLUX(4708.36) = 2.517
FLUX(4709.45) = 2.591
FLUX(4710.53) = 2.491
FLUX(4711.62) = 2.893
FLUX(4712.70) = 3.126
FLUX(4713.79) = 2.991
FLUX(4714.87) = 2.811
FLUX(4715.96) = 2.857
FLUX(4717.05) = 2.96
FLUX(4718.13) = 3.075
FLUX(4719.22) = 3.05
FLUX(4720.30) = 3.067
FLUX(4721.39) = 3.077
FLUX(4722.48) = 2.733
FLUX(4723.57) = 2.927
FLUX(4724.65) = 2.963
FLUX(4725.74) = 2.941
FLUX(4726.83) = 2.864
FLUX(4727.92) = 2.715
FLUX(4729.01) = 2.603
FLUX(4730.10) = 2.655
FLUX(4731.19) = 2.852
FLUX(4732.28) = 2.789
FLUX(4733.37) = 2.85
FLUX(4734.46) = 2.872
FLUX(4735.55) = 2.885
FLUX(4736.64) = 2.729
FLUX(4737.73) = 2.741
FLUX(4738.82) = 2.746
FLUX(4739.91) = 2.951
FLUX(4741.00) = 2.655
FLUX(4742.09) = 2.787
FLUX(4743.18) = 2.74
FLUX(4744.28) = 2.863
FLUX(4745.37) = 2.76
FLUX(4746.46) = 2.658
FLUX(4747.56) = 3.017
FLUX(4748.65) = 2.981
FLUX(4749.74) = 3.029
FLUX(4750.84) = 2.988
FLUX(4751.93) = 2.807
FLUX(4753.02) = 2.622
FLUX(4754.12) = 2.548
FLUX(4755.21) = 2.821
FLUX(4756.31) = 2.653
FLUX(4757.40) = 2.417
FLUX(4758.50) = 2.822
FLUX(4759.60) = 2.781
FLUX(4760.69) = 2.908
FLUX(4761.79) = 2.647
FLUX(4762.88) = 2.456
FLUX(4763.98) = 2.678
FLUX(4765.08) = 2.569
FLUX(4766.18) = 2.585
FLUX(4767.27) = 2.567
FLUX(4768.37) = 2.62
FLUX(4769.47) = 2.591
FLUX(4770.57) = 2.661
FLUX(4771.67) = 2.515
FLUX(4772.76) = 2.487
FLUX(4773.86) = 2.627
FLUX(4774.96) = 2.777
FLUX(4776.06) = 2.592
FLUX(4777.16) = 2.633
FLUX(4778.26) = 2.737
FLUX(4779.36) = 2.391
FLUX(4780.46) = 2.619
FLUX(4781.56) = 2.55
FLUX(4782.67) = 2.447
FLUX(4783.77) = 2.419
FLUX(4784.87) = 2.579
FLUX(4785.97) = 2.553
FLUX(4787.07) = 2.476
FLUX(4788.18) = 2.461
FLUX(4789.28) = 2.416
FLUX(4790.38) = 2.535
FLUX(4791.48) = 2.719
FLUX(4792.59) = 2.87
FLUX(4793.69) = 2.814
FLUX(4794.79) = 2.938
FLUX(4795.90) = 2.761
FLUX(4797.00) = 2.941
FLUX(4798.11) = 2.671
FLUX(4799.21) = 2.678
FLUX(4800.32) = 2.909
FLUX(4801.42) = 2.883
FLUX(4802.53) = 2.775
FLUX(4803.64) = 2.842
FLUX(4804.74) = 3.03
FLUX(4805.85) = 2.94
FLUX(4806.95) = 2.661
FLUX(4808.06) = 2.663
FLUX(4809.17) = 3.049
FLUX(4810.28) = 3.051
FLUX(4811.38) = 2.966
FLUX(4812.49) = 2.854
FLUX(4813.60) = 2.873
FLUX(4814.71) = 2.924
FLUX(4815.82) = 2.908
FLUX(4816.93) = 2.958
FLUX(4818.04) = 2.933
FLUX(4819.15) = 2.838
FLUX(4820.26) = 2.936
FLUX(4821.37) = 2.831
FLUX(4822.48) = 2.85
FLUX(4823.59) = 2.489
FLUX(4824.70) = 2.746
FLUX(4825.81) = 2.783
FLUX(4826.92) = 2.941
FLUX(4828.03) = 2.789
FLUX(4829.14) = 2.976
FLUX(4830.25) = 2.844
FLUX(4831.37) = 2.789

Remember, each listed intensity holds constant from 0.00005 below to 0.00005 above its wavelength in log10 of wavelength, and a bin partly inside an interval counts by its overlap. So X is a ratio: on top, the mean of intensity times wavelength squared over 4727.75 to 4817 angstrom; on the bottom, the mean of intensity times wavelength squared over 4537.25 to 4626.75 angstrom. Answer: 1.06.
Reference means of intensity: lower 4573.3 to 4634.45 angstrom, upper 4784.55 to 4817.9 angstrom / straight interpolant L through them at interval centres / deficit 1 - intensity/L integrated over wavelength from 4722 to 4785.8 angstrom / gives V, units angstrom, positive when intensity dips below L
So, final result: 1.96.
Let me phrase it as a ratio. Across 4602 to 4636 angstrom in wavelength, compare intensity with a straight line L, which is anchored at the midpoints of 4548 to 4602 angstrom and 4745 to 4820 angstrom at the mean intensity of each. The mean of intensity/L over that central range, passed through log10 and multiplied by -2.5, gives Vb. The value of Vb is -0.05 mag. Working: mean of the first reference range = 2.76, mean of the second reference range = 2.73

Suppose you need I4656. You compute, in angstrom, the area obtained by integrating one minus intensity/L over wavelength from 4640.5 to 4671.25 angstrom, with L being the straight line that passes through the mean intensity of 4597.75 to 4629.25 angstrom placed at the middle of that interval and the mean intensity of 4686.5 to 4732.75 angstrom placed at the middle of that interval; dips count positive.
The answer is 0.0 angstrom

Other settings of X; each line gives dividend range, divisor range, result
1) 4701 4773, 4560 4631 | 1.04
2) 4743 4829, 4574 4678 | 1.04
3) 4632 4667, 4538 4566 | 1.07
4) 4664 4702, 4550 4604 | 1.07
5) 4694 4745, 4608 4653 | 1.02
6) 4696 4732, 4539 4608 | 1.07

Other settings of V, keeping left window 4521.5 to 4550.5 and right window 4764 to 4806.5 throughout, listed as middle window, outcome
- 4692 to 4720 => -1.79 angstrom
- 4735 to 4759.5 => -1.30 angstrom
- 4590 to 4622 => -3.33 angstrom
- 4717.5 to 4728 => -1.29 angstrom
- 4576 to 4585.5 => -0.49 angstrom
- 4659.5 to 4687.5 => -2.97 angstrom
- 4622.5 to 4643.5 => -2.21 angstrom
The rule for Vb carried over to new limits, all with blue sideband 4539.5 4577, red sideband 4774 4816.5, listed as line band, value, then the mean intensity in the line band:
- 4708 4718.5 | -0.03 mag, 2.83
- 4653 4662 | -0.06 mag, 2.94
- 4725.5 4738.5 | -0.01 mag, 2.79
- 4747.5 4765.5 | 0.00 mag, 2.74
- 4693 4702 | -0.02 mag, 2.82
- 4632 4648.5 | -0.01 mag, 2.8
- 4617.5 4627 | -0.03 mag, 2.87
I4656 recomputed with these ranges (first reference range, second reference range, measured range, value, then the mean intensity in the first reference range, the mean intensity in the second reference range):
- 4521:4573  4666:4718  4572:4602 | -0.6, 2.65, 2.79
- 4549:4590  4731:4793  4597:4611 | -0.6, 2.76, 2.68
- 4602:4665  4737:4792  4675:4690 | -0.2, 2.87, 2.66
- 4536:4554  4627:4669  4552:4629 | -1.4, 2.69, 2.84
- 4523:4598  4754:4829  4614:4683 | -4.1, 2.67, 2.72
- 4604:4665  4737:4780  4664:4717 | 0.3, 2.88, 2.7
